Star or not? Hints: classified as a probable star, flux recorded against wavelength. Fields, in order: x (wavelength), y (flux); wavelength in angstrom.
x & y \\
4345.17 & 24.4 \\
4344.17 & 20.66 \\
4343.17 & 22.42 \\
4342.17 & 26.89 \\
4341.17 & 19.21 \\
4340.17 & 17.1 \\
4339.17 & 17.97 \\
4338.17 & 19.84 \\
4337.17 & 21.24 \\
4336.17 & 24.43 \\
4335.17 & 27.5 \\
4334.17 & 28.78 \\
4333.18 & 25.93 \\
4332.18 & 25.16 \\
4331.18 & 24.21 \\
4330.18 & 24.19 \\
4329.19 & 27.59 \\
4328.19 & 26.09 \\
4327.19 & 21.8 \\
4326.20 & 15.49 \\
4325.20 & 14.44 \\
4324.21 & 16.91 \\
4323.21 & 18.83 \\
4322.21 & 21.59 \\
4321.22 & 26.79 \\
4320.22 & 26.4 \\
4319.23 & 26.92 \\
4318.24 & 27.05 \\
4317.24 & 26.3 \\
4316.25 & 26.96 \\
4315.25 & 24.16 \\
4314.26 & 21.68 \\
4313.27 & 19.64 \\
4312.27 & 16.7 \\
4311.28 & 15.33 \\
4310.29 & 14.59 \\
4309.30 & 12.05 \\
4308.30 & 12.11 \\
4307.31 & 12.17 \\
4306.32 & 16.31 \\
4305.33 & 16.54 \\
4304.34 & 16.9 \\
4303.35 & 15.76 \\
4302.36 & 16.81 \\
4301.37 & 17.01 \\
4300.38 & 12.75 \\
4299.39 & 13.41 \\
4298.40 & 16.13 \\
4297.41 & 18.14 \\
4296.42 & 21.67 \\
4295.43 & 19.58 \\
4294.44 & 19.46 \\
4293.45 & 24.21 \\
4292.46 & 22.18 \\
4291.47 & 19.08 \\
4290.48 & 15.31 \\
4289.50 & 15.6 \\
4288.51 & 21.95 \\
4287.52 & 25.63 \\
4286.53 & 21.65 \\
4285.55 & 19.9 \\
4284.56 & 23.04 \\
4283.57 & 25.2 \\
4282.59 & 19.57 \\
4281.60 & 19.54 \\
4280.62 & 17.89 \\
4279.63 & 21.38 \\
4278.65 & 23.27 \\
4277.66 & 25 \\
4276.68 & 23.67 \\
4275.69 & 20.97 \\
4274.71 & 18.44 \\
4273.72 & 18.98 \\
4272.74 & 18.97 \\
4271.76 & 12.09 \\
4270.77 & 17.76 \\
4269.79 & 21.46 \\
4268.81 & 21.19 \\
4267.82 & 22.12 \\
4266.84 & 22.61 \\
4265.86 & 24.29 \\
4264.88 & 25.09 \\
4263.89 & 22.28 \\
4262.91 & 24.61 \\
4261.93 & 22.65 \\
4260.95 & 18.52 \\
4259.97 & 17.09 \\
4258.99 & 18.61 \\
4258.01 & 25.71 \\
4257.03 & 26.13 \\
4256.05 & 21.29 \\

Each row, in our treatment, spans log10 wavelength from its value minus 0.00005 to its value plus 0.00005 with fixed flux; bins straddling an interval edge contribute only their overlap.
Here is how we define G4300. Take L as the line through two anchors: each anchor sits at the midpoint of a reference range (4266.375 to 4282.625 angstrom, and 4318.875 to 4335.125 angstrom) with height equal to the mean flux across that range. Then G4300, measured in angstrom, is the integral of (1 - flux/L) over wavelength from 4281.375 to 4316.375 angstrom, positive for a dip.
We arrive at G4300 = 5.1 angstrom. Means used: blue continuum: 20.3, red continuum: 23.3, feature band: 18.5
